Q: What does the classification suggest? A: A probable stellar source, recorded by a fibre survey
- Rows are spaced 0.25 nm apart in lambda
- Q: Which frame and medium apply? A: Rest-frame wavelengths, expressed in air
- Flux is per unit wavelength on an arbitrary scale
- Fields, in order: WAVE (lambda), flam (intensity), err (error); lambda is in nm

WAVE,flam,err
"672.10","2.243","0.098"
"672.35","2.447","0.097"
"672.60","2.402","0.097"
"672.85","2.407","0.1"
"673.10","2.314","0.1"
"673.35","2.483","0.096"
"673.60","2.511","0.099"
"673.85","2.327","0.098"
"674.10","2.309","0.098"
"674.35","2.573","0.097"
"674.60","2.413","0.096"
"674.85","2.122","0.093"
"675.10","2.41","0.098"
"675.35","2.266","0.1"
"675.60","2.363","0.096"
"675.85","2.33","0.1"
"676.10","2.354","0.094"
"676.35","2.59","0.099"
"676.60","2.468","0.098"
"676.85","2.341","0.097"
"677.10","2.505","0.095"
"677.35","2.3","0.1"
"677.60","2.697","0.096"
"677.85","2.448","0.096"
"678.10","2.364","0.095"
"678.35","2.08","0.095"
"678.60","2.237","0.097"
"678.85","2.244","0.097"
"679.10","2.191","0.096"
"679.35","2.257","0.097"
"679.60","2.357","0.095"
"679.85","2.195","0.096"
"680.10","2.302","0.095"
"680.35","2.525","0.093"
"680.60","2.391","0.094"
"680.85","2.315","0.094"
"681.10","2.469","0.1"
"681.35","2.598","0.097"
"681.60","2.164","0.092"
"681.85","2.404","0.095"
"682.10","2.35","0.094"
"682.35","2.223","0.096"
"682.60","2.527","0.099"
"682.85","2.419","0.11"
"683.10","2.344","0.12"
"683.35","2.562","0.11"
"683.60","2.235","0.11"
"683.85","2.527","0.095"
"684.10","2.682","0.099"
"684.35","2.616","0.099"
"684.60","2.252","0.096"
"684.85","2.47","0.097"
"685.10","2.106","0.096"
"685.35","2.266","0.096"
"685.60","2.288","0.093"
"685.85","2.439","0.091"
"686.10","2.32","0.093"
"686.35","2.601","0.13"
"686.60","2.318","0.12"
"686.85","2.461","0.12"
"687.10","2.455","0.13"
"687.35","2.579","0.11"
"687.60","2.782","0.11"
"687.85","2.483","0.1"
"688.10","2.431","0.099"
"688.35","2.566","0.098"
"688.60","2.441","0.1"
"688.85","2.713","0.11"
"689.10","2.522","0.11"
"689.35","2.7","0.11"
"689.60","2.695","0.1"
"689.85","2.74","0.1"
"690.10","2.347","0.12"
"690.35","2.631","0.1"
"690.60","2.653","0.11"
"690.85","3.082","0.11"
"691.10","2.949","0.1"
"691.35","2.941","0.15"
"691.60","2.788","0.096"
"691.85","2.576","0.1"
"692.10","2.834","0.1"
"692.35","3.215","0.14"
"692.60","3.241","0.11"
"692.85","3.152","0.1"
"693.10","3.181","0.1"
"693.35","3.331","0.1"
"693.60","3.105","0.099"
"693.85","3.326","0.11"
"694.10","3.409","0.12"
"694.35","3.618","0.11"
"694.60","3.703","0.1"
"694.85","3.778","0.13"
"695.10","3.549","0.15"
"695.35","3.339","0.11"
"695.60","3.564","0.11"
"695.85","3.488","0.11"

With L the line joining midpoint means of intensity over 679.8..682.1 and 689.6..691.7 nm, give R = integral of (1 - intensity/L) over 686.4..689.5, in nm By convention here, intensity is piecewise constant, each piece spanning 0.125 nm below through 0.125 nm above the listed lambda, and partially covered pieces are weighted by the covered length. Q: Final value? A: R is 0.13 nm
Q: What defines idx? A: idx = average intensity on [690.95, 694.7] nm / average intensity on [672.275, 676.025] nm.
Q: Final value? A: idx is 1.33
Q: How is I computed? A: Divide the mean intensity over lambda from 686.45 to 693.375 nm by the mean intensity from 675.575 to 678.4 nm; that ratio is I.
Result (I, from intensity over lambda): 1.1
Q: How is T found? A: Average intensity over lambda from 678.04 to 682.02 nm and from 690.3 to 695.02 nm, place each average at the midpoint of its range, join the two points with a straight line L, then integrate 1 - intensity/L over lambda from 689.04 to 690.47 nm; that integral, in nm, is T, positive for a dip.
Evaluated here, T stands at 0.166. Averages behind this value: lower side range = 2.32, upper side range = 3.14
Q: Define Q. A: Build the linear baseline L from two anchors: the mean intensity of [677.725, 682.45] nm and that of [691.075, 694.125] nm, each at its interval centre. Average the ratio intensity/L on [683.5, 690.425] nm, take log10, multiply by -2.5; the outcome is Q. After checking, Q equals 0.10 mag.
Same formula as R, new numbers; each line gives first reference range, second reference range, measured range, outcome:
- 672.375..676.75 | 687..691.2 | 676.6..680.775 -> 0.20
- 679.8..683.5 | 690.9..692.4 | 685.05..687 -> 0.18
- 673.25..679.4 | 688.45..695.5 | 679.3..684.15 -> 0.38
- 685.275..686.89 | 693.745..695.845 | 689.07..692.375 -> 0.27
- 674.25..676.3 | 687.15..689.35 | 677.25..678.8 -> 0.03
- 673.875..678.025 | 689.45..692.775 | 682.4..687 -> 0.41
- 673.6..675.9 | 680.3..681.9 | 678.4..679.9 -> 0.09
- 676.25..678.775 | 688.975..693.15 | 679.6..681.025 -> 0.08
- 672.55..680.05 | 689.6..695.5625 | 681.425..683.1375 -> 0.18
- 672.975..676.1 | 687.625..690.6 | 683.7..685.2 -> 0.04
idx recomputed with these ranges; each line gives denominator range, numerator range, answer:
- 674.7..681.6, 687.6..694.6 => 1.23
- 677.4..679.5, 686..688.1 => 1.08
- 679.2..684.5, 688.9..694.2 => 1.22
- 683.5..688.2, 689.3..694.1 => 1.20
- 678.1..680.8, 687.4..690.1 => 1.14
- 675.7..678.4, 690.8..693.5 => 1.25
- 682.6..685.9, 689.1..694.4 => 1.23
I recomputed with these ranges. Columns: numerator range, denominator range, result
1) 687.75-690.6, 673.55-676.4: 1.09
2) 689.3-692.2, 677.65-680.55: 1.19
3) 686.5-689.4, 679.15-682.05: 1.08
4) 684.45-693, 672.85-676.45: 1.10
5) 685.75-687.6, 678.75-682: 1.06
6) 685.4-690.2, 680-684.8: 1.04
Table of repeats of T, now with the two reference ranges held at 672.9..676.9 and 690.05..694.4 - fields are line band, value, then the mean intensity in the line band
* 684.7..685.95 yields 0.21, 2.31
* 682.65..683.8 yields 0.12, 2.41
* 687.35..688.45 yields 0.11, 2.57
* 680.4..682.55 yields 0.21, 2.38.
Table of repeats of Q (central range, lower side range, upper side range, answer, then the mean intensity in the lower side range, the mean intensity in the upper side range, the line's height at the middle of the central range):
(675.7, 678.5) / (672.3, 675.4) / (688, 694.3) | 0.03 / 2.38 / 2.87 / 2.48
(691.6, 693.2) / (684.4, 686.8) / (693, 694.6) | 0.06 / 2.35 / 3.36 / 3.19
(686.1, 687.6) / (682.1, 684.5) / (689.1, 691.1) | 0.04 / 2.45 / 2.7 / 2.58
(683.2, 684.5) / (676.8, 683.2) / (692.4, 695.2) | 0.05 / 2.36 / 3.39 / 2.65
